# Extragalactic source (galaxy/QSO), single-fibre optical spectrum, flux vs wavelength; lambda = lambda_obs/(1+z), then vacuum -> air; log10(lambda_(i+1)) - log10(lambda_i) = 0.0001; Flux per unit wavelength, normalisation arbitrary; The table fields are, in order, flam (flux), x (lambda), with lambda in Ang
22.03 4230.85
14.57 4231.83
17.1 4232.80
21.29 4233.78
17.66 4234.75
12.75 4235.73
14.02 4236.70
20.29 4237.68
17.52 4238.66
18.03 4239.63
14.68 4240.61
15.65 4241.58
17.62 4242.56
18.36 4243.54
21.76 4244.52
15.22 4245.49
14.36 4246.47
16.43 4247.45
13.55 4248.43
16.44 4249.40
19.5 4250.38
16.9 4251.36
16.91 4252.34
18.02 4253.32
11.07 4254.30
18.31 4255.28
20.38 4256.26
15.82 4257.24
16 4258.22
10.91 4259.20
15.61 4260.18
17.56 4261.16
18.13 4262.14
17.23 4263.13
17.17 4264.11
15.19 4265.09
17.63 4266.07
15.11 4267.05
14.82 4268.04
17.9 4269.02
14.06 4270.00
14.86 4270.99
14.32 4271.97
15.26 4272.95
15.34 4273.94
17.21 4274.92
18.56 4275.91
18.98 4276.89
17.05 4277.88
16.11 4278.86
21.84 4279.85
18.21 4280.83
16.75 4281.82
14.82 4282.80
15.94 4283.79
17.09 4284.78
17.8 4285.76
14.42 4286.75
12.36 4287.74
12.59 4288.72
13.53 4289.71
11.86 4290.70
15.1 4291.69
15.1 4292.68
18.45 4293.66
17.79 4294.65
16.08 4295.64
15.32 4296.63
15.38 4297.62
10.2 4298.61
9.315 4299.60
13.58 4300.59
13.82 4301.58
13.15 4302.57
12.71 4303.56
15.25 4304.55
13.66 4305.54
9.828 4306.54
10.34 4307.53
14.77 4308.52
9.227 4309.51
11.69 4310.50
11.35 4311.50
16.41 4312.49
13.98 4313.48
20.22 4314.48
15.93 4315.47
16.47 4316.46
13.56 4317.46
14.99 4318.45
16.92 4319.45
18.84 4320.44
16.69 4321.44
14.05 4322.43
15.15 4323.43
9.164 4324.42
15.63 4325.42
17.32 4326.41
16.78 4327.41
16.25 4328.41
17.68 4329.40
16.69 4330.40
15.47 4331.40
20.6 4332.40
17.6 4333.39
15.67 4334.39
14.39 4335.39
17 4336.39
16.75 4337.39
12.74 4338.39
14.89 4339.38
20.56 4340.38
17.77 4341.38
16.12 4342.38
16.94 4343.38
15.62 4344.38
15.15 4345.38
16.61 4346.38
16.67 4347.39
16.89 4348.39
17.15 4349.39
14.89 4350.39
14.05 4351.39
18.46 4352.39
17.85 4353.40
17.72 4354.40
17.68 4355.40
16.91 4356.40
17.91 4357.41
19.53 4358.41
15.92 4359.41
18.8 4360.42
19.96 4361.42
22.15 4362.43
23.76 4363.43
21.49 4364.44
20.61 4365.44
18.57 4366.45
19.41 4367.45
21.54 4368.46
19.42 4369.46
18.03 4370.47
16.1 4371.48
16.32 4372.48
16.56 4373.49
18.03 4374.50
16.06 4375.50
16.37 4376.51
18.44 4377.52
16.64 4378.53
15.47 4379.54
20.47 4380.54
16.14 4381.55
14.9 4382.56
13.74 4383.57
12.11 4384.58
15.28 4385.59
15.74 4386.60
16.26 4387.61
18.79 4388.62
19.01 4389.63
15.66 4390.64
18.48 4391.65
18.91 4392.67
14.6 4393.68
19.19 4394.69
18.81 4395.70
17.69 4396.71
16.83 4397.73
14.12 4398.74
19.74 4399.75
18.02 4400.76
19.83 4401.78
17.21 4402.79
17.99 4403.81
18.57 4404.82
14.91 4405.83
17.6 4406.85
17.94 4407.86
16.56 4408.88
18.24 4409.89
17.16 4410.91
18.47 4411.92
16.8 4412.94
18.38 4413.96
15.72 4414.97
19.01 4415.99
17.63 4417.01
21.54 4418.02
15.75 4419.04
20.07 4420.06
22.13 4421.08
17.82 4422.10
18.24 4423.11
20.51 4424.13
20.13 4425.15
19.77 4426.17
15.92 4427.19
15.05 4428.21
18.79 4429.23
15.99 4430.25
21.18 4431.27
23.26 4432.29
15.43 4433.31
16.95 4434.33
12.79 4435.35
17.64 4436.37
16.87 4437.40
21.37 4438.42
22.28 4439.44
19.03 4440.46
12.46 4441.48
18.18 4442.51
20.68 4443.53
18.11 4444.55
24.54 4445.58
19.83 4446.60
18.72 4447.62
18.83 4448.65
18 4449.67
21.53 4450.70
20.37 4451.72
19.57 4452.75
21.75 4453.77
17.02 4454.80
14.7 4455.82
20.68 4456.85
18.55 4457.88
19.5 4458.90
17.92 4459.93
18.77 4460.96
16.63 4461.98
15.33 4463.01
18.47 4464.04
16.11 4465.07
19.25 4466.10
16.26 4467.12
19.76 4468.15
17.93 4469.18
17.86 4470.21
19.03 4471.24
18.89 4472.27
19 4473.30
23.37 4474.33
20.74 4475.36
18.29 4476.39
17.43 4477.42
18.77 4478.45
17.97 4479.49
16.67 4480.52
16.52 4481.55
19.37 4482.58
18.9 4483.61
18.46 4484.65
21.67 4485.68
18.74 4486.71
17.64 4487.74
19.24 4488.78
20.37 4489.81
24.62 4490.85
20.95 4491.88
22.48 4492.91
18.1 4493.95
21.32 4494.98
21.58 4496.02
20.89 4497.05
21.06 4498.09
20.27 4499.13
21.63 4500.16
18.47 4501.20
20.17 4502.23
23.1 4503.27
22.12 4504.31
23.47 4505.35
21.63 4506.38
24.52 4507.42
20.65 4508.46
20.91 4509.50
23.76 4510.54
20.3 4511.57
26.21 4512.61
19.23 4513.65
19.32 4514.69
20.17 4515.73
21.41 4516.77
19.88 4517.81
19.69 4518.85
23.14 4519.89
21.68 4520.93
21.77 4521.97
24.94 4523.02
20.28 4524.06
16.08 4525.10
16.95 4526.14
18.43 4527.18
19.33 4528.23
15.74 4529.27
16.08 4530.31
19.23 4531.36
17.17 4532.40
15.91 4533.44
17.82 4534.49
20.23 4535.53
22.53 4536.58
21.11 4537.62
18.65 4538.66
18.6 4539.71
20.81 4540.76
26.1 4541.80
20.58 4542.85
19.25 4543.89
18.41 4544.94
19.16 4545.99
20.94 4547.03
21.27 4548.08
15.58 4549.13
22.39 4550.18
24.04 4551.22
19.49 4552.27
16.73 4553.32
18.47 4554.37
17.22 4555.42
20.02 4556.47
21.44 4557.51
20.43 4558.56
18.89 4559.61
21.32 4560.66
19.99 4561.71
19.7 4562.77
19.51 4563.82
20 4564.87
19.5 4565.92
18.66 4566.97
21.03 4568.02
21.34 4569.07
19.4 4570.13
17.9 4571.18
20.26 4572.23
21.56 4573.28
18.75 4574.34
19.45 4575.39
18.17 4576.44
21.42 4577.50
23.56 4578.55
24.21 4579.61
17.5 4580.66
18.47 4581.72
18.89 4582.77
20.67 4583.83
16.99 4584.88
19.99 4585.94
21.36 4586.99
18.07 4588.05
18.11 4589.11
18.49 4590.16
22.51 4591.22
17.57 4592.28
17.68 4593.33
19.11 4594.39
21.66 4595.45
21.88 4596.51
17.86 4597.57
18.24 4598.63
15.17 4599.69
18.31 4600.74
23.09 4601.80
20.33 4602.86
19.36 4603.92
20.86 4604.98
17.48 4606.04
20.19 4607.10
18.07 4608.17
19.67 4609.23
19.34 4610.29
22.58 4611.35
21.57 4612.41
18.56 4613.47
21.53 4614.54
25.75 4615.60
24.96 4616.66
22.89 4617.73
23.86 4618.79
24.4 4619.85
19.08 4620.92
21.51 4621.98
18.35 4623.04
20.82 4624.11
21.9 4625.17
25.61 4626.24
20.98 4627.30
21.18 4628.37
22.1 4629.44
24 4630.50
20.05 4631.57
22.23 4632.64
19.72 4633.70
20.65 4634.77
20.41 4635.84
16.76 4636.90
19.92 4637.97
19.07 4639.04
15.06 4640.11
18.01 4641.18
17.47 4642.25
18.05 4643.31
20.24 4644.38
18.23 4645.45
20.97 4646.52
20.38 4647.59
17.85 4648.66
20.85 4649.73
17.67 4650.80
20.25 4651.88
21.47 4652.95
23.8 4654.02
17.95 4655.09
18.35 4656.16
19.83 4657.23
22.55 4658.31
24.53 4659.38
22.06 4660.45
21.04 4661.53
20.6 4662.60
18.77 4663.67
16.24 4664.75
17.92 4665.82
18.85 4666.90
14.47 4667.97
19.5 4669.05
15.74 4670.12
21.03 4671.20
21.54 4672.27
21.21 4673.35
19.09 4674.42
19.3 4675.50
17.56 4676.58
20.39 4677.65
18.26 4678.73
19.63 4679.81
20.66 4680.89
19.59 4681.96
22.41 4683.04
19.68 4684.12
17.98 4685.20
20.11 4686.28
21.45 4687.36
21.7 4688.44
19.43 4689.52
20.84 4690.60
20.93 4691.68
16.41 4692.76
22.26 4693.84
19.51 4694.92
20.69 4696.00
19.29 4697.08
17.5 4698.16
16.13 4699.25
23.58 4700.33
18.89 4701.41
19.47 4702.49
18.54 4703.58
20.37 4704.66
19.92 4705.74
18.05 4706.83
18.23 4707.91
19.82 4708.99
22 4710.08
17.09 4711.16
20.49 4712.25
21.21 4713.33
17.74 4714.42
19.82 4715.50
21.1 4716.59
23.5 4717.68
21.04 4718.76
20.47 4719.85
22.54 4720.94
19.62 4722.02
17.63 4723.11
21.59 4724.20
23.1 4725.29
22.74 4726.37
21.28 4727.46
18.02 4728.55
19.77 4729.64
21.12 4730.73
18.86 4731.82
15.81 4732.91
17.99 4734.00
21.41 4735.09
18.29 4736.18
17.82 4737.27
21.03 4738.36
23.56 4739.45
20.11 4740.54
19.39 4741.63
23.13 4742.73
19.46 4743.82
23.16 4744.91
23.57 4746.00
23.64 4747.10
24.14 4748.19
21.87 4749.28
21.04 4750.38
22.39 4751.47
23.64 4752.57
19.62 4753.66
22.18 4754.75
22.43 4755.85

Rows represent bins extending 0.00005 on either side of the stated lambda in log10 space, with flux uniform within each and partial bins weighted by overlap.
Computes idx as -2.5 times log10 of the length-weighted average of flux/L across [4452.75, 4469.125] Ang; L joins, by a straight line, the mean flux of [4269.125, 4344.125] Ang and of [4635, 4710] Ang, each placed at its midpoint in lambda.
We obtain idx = -0.06 mag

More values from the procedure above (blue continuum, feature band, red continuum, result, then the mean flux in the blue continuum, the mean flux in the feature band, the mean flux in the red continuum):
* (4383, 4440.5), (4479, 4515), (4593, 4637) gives -0.09 mag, 17.8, 20.7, 20.8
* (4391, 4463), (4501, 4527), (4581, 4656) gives -0.11 mag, 18.3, 21.2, 20.1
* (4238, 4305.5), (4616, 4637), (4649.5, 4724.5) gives -0.13 mag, 15.9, 21.7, 19.8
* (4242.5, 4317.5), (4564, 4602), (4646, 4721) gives -0.05 mag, 15.5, 19.6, 19.8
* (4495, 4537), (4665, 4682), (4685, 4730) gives 0.06 mag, 20.4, 19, 20.1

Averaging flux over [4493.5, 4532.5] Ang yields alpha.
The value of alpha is 20.6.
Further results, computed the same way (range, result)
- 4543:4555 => 19.6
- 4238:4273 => 16.4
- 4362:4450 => 18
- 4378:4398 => 16.7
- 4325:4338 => 16.7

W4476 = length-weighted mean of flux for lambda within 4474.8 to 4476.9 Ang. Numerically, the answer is 19.6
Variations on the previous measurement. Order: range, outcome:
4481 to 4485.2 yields 18.3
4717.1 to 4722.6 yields 21.4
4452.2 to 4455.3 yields 19.4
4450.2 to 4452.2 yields 21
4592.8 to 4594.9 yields 18.4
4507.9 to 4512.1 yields 21.5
